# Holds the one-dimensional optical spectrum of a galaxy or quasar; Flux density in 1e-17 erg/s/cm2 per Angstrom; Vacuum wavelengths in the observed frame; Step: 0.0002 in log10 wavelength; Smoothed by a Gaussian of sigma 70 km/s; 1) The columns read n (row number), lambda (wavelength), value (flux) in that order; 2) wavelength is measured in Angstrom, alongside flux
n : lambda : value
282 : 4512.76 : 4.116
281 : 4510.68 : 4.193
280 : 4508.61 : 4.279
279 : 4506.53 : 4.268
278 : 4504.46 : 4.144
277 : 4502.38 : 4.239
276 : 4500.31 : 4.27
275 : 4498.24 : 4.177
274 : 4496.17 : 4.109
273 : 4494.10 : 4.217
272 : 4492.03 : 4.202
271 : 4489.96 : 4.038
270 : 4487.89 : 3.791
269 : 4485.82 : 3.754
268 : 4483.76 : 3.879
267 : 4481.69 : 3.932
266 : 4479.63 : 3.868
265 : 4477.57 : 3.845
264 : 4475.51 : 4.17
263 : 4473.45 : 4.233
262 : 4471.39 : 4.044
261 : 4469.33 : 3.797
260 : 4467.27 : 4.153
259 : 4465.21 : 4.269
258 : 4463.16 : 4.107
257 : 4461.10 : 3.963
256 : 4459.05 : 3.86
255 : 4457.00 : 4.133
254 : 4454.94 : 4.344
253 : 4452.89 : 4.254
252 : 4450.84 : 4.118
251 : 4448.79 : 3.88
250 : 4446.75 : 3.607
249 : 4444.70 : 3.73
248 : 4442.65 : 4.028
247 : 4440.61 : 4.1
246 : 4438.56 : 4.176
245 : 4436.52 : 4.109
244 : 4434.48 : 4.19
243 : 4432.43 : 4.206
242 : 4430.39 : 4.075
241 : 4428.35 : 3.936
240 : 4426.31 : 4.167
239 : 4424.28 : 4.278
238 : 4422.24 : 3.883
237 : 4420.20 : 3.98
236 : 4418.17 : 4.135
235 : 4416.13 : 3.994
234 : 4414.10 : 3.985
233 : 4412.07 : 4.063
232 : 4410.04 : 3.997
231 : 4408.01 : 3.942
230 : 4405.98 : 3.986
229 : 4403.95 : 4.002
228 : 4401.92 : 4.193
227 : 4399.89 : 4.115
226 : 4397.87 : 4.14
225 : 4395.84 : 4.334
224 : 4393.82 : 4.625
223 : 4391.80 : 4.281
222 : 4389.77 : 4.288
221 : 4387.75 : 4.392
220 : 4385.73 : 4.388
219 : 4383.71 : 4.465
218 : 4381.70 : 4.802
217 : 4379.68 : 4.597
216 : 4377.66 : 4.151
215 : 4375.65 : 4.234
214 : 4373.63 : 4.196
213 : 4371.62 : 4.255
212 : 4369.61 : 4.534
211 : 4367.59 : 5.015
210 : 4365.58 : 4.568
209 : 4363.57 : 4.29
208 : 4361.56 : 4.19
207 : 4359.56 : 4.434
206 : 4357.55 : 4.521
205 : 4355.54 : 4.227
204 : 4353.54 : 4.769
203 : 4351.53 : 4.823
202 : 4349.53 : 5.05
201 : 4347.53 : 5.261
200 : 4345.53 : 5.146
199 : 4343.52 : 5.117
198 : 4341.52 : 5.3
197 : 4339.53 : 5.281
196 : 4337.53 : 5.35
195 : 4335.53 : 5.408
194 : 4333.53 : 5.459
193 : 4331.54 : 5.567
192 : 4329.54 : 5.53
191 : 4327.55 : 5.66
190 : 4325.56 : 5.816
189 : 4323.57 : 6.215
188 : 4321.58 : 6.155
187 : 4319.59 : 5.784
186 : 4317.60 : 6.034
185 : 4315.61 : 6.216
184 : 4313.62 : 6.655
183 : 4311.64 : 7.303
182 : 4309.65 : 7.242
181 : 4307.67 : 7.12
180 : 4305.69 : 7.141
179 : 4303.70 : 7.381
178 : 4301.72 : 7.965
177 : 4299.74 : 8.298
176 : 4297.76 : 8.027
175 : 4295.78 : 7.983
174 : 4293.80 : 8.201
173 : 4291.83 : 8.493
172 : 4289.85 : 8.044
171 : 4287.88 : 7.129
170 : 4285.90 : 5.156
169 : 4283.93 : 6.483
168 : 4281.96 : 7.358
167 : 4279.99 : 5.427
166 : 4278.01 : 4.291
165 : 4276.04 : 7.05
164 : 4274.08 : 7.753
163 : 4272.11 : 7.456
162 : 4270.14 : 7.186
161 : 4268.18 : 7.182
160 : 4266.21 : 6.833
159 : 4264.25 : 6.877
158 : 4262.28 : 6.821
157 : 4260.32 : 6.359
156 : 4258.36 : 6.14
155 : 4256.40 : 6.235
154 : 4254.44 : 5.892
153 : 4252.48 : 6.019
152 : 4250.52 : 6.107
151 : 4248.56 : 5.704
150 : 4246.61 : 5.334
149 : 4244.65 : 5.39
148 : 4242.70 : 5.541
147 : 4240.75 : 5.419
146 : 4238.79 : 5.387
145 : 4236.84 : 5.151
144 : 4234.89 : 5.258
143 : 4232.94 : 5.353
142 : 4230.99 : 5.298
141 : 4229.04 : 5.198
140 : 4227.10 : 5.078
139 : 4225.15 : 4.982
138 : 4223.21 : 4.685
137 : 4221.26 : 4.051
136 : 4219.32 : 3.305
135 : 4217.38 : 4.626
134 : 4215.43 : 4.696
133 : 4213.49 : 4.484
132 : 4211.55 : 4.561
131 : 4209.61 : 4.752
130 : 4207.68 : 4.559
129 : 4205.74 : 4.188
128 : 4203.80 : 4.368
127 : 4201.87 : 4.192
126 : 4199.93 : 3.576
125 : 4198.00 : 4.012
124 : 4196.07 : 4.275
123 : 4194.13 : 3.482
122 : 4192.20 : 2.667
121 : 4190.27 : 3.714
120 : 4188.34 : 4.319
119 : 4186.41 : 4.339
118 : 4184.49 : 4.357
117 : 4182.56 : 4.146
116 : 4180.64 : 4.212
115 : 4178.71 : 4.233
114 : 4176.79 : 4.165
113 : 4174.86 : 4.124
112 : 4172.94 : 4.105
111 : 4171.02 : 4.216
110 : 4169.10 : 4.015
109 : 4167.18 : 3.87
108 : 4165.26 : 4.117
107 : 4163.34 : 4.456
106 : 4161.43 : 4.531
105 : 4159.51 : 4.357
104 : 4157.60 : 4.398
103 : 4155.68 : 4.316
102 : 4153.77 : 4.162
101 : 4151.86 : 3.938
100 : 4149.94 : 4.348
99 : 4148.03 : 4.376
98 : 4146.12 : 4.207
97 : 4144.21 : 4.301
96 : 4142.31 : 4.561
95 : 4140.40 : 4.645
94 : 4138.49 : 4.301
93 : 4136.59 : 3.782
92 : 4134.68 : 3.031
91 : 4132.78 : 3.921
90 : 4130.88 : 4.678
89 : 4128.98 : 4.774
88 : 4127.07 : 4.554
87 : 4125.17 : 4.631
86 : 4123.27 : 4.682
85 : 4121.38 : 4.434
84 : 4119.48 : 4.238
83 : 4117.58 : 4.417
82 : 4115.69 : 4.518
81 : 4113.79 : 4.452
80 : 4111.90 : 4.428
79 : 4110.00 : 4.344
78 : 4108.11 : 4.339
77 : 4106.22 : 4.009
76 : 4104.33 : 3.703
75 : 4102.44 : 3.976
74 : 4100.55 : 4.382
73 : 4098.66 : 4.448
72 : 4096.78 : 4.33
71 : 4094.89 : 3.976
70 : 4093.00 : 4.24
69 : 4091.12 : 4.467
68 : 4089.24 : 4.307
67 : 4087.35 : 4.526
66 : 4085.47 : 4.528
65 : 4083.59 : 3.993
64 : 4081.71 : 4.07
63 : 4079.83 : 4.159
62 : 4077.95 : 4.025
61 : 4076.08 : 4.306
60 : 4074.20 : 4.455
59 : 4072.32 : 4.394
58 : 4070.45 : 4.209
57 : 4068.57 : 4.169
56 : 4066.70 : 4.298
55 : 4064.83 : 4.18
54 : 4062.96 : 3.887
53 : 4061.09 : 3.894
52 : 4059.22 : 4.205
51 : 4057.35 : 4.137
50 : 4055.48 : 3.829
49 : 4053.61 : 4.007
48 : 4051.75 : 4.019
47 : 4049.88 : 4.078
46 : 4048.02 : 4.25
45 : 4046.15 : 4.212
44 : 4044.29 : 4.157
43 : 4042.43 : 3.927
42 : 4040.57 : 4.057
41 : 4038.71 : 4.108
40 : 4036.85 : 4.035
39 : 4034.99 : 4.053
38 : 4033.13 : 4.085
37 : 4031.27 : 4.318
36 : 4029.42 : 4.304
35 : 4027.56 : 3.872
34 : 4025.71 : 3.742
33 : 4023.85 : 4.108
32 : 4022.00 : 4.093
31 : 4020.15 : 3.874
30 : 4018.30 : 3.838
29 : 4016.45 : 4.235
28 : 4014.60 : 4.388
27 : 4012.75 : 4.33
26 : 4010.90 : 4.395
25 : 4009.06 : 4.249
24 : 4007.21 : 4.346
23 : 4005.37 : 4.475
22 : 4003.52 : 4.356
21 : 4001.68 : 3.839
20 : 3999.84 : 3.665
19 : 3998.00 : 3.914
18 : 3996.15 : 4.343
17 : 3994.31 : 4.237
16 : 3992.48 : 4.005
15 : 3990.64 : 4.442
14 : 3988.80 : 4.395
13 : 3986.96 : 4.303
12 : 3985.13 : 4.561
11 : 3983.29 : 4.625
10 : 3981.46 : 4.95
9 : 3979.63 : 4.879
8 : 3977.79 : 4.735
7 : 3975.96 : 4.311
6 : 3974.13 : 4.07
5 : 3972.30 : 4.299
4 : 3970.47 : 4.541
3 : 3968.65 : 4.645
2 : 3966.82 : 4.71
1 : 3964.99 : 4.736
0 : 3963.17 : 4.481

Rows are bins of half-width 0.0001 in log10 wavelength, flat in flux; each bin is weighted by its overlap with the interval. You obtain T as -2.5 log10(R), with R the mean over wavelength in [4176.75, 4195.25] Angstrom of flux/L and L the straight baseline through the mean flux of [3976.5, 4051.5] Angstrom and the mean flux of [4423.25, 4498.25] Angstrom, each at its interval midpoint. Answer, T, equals 0.05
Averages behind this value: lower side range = 4.22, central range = 3.96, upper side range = 4.04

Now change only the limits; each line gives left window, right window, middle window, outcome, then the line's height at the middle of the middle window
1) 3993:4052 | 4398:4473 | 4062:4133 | -0.05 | 4.11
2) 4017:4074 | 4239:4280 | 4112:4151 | 0.14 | 4.95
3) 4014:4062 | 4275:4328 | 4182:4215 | 0.36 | 5.76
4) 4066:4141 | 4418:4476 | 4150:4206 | 0.03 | 4.23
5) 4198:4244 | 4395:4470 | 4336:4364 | -0.13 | 4.32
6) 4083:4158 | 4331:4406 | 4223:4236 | -0.16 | 4.44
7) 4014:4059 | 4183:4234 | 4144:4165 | -0.01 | 4.26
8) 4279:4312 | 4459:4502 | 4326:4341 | 0.21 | 6.66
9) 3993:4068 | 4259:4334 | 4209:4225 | 0.33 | 5.99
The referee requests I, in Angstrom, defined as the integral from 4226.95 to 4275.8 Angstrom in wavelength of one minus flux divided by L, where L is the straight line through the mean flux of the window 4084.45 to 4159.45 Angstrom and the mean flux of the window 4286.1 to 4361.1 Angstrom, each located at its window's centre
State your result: -4.8 Angstrom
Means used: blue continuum 4.3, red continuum 6.19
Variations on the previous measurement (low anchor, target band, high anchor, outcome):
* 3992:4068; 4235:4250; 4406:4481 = -5.0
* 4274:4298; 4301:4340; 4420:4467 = 0.6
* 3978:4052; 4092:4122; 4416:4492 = -0.7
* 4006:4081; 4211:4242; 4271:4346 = 5.0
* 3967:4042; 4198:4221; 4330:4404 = 1.0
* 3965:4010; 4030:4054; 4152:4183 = 1.2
